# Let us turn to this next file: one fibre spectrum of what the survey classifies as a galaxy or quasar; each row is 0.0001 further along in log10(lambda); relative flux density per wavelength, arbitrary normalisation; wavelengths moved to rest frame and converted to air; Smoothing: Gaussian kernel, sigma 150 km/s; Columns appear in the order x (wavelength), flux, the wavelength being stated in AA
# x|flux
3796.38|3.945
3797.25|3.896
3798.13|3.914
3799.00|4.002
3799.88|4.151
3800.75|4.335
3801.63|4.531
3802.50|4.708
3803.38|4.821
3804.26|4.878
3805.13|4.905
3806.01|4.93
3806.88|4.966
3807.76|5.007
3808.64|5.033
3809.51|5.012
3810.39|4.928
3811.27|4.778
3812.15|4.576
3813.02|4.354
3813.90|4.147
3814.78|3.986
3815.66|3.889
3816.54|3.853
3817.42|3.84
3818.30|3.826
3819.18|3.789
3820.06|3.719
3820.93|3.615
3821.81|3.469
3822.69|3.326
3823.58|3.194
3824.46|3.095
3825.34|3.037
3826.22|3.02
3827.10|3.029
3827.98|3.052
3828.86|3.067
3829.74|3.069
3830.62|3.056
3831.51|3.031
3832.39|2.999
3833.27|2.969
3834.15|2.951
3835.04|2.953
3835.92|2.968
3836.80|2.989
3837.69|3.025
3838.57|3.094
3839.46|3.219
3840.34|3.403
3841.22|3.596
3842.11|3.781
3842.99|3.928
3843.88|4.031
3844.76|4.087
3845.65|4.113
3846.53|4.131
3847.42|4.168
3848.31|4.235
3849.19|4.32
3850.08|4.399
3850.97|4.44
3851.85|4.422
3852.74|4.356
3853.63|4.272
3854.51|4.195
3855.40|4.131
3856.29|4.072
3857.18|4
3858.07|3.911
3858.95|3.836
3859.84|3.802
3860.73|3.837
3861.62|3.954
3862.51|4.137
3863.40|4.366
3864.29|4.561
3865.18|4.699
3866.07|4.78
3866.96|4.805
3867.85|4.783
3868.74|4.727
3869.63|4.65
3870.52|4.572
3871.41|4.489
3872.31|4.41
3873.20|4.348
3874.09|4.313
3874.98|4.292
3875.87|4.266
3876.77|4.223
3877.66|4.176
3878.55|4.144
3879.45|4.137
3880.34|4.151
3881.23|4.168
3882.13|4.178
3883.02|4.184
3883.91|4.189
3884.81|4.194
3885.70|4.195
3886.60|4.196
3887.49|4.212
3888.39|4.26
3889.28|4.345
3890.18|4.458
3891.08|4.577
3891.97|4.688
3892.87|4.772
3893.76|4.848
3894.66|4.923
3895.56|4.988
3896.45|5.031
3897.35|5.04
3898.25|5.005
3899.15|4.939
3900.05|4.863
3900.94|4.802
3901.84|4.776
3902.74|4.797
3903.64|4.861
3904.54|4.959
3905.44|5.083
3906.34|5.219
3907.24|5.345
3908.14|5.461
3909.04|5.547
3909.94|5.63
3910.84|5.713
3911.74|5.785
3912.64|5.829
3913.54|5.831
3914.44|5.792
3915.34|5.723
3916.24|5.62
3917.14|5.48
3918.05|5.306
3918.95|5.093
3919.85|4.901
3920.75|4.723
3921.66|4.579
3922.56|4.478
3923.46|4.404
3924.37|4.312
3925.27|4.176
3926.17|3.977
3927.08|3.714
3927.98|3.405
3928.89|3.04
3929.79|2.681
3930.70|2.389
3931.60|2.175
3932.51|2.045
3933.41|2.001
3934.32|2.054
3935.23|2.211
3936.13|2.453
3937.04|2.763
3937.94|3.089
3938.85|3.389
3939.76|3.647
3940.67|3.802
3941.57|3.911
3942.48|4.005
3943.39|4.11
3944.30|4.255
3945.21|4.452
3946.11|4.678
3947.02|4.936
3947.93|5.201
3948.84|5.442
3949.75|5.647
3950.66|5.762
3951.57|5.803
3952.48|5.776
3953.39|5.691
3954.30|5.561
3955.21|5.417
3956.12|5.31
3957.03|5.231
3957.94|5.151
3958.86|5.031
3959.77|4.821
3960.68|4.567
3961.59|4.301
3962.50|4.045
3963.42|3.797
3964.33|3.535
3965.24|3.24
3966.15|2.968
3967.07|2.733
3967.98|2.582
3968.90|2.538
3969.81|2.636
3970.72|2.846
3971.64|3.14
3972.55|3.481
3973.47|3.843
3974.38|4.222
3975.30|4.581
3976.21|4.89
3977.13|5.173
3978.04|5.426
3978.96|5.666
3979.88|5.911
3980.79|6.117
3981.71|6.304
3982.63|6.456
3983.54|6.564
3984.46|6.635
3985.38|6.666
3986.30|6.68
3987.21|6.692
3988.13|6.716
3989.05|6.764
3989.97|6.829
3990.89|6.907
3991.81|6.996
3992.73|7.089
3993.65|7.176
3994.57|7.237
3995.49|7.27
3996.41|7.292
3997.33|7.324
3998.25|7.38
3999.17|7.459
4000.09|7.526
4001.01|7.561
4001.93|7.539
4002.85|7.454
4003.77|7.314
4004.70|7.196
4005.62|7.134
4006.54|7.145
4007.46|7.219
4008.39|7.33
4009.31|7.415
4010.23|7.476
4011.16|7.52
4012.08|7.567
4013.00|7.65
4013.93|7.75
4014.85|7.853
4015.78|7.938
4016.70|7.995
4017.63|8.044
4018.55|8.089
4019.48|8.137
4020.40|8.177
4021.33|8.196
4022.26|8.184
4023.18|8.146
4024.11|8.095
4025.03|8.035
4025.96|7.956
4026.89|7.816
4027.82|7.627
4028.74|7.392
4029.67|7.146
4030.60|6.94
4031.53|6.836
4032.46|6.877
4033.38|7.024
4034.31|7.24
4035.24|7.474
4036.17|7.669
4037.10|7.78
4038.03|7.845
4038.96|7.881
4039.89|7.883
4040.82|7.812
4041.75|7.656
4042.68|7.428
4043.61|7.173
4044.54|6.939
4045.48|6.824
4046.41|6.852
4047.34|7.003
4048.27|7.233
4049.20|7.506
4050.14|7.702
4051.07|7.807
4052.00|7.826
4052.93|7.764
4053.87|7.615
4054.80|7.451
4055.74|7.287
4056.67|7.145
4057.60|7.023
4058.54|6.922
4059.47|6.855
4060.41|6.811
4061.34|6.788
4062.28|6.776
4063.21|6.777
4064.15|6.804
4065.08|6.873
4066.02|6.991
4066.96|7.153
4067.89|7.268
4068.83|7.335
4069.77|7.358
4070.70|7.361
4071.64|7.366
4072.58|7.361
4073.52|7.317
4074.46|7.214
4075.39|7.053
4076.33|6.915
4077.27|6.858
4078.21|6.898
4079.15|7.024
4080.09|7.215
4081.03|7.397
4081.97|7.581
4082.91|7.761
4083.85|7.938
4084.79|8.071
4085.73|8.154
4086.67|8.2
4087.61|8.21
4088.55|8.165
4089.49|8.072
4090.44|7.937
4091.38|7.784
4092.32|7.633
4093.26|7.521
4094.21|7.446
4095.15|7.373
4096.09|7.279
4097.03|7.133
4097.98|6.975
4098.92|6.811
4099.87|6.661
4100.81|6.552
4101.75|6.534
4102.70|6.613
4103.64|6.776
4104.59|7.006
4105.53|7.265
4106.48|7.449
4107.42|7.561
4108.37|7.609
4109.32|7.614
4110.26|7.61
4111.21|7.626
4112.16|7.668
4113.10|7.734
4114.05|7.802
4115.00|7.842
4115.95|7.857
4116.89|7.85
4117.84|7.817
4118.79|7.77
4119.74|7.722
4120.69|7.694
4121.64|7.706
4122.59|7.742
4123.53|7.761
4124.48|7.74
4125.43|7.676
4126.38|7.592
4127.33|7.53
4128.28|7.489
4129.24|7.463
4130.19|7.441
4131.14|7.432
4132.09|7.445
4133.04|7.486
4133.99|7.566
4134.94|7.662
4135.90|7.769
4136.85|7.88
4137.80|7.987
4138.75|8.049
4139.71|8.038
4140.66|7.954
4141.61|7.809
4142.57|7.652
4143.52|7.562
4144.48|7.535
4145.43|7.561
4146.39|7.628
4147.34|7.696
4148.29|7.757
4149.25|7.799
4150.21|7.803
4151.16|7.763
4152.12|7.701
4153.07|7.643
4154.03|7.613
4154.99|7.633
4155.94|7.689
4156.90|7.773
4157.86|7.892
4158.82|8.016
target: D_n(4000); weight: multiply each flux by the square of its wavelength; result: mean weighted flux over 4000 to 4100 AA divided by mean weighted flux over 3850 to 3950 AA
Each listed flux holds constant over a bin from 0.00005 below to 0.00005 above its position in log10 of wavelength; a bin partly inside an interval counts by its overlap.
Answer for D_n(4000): 1.8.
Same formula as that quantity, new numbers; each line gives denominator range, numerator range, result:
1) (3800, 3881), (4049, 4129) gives 2.09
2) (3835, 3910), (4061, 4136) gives 1.91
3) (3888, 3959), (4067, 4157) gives 1.81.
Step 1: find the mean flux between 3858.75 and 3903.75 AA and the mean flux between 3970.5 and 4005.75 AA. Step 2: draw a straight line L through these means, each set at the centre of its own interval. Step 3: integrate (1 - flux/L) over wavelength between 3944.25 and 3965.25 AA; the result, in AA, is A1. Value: 2.9 AA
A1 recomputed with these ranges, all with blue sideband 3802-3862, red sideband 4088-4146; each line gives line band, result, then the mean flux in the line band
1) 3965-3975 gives 4.46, 3.13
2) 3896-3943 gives 5.90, 4.34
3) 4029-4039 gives -1.29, 7.31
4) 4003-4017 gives -3.00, 7.49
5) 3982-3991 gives -1.24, 6.67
